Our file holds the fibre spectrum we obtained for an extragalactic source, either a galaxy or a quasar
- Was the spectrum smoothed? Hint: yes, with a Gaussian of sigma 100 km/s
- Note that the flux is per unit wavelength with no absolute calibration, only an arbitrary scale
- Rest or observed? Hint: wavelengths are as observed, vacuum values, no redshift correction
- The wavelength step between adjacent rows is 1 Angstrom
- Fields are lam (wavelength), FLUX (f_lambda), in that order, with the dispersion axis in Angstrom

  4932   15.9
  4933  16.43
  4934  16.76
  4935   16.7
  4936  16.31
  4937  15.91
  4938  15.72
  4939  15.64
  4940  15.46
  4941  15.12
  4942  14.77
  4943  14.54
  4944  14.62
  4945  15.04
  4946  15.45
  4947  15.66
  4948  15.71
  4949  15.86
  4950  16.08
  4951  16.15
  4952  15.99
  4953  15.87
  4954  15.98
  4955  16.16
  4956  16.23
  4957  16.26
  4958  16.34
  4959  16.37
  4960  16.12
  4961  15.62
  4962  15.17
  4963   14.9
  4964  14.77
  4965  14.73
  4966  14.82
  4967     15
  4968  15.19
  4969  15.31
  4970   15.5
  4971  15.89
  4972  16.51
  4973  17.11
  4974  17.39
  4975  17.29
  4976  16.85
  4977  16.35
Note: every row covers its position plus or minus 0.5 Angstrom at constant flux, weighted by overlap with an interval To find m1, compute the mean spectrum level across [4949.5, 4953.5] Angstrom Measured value 16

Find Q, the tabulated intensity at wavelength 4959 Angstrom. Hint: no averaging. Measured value 16.37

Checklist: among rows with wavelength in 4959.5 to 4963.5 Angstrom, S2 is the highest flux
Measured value 16.12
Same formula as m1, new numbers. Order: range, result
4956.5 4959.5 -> 16.3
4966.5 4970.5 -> 15.2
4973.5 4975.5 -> 17.3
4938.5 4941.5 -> 15.4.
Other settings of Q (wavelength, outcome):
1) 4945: 15.04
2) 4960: 16.12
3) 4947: 15.66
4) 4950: 16.08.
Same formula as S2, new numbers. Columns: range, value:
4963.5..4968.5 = 15.19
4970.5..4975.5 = 17.39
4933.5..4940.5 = 16.76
